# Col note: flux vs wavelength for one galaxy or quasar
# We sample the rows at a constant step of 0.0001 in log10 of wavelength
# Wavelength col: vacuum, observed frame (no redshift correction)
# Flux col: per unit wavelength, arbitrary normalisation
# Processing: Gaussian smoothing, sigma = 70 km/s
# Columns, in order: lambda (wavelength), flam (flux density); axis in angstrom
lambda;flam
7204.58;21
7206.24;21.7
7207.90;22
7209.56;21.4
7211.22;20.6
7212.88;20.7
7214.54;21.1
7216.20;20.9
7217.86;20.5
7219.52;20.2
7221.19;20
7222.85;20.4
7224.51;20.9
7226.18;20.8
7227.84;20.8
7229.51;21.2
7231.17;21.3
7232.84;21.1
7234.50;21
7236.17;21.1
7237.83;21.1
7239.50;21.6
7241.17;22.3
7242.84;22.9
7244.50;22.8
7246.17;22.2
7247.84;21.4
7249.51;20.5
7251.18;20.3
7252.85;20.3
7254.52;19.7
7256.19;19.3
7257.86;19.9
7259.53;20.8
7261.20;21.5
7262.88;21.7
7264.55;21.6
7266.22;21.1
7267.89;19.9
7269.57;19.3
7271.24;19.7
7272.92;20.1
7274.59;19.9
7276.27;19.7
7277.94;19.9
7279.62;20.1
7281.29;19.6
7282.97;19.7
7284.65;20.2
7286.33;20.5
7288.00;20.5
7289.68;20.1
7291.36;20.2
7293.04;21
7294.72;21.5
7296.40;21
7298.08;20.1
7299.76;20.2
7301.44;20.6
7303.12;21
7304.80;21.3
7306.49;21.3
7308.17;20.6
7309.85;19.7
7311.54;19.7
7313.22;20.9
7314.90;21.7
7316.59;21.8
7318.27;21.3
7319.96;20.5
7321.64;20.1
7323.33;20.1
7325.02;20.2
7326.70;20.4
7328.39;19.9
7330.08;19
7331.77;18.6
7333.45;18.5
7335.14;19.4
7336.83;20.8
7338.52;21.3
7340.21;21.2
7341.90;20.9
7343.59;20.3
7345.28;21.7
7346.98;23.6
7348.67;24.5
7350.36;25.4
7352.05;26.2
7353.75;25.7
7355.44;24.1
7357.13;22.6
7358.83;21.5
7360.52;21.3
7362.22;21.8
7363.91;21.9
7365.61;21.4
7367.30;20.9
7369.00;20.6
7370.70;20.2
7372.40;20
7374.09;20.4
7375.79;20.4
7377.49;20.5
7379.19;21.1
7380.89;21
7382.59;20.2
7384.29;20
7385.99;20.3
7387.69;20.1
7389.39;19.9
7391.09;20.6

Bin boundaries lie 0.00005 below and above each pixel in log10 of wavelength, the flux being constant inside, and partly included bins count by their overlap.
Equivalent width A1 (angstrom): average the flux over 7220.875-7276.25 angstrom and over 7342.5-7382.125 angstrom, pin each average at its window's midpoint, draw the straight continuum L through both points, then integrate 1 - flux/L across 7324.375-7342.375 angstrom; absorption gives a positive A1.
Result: 1.4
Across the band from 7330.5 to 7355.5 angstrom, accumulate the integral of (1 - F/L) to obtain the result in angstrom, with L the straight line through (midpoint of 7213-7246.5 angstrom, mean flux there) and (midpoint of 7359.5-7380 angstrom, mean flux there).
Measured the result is -1.31 angstrom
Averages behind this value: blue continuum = 21.2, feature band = 22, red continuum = 20.9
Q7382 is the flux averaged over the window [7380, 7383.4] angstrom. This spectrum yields 20.6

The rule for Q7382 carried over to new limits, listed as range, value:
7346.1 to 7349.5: 24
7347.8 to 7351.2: 25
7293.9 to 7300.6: 20.7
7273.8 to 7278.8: 19.8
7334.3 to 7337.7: 20.1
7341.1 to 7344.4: 20.6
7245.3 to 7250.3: 21.4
